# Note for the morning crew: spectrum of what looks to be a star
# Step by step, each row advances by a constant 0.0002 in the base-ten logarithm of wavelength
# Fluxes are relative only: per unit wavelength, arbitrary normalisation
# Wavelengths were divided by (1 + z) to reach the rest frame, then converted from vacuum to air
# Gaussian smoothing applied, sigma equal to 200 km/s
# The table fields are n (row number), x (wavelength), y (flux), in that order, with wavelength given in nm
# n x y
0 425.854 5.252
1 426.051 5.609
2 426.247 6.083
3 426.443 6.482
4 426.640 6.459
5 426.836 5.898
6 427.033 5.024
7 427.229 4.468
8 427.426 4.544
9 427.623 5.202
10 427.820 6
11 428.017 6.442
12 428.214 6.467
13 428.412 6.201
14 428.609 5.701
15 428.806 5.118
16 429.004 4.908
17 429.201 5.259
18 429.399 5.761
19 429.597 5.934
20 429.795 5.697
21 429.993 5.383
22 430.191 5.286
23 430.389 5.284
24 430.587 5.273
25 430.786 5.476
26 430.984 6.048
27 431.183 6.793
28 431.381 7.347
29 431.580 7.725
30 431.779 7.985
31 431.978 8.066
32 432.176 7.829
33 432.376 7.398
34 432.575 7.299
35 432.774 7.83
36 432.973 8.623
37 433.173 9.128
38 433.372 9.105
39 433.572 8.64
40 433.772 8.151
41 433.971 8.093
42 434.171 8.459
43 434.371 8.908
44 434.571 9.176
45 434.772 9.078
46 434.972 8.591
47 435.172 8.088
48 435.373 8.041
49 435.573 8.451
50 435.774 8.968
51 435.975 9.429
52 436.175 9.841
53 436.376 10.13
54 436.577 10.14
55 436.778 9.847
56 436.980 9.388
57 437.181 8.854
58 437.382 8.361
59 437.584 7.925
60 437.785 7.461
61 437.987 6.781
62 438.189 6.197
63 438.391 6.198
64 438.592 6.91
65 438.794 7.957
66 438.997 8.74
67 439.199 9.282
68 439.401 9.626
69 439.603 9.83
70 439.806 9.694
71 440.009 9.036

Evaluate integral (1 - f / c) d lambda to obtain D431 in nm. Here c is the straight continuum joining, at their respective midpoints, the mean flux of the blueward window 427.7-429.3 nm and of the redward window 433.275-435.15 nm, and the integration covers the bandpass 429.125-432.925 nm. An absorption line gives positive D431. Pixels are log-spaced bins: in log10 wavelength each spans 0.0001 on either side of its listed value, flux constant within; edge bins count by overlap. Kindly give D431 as 0.284 nm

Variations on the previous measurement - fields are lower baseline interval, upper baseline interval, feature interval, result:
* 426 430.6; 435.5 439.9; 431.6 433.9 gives -0.37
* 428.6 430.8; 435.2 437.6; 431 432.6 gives -0.22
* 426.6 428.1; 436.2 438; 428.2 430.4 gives 0.21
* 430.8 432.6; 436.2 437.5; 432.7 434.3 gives -0.09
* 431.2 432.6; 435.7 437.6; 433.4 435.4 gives -0.01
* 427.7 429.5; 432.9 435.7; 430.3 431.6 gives 0.14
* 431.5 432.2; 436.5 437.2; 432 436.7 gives 0.06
